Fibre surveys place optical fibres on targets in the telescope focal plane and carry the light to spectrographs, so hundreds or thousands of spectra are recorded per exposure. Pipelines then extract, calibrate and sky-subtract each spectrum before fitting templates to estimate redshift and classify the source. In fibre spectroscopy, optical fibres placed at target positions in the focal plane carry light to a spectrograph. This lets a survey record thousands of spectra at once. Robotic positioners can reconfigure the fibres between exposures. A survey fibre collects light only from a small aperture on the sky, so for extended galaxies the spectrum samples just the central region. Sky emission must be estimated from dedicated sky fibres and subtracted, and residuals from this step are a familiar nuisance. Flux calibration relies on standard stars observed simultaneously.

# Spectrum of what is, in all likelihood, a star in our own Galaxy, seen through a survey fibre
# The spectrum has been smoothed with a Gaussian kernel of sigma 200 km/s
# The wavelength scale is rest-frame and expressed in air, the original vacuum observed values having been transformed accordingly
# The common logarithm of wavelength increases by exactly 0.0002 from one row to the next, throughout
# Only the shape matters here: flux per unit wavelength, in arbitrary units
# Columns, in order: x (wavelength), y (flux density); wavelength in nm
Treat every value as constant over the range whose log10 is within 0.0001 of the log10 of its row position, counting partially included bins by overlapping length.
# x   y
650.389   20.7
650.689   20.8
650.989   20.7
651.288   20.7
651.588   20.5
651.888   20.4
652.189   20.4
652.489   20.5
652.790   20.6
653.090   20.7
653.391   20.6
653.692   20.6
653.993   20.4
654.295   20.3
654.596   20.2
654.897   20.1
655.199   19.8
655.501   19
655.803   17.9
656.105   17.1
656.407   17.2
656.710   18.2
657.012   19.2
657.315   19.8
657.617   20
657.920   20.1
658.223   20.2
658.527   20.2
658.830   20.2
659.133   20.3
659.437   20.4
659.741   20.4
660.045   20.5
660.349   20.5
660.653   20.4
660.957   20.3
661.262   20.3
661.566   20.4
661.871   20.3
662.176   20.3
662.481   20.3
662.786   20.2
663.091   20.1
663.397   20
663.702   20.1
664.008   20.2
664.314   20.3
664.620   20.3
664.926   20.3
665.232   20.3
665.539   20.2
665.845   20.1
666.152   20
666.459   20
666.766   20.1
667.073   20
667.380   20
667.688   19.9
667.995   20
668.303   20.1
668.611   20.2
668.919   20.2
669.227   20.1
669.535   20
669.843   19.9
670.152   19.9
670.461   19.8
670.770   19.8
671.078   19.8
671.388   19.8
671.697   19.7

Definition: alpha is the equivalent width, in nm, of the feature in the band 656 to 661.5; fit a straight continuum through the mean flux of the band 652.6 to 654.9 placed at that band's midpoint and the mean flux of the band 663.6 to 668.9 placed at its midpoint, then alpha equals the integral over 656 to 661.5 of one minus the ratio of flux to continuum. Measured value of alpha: 0.15 nm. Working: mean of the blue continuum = 20.5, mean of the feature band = 19.8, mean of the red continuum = 20.1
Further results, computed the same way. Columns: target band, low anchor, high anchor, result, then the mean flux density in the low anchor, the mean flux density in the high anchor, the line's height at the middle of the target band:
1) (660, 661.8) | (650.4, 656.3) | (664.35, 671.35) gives -0.03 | 20.1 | 20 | 20.1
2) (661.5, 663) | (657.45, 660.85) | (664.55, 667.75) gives -0.01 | 20.3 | 20.1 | 20.2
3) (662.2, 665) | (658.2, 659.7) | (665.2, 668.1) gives -0.01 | 20.3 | 20.1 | 20.1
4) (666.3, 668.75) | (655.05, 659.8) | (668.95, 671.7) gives -0.03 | 19.4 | 19.9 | 19.8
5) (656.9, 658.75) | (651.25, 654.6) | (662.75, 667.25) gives 0.04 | 20.5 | 20.1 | 20.4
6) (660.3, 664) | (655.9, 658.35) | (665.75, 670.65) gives -0.16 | 18.9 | 20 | 19.4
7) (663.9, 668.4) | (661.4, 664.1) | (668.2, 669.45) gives 0.01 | 20.2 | 20.1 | 20.2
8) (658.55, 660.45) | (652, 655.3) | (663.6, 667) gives -0.01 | 20.4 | 20.2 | 20.3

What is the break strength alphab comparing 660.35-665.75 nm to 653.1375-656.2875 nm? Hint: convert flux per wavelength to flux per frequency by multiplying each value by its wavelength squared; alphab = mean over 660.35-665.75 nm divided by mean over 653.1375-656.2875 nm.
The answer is 1.06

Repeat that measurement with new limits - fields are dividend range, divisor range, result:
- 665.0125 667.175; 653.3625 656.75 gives 1.08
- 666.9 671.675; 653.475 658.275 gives 1.07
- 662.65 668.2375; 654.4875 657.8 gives 1.09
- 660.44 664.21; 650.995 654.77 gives 1.02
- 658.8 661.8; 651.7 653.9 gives 1.01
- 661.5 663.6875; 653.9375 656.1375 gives 1.07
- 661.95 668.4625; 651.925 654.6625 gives 1.02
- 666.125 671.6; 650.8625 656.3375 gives 1.05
